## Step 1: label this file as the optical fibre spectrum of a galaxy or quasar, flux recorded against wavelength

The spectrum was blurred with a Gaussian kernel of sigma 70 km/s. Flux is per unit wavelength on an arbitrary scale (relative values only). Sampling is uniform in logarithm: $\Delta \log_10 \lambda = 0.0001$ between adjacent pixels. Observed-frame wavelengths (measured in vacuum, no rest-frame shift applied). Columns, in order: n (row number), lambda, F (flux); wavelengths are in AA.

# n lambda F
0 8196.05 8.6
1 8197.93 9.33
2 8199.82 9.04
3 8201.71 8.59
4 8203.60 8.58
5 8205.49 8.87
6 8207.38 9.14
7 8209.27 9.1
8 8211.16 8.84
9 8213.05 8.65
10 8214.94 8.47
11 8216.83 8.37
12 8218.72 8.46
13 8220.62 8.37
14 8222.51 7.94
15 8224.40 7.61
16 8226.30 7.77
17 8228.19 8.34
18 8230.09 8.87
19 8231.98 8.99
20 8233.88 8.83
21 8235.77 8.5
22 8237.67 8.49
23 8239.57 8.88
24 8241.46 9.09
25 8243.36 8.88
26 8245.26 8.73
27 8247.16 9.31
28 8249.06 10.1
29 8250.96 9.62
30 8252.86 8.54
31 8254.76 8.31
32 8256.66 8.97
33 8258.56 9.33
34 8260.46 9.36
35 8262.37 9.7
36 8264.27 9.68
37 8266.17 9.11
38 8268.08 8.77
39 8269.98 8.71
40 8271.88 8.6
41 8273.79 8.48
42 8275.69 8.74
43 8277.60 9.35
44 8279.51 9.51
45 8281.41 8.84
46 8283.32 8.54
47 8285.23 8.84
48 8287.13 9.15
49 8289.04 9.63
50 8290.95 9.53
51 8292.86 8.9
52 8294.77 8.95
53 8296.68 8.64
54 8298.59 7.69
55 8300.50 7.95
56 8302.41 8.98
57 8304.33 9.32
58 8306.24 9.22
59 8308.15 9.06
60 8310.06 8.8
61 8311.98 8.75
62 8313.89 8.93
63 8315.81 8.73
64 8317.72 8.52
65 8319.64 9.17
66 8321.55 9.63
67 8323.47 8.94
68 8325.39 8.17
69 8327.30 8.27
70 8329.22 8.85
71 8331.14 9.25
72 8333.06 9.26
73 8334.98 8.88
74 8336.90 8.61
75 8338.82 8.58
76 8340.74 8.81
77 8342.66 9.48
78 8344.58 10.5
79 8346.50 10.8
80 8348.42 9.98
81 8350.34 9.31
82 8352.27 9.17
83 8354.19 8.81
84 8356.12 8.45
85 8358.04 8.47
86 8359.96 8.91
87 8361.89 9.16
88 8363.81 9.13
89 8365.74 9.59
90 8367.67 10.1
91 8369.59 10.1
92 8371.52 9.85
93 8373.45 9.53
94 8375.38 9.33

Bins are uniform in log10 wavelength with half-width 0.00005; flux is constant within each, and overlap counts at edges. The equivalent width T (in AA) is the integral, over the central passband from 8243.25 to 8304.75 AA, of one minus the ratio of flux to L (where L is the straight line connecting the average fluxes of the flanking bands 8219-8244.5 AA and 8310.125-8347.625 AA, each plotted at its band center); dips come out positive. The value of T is -1.75 AA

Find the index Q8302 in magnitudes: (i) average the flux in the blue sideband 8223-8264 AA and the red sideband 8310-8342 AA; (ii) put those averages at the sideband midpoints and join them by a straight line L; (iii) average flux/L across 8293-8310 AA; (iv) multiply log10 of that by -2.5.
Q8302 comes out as 0.01 mag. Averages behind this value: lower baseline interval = 8.87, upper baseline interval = 8.84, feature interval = 8.74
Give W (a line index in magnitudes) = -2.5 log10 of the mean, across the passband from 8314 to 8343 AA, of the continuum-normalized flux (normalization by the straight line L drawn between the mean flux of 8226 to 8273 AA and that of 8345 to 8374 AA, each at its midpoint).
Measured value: 0.053 mag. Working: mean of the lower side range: 8.95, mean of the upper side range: 9.44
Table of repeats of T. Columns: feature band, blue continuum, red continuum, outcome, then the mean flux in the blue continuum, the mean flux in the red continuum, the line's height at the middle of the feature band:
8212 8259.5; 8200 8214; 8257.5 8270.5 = 1.84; 8.84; 9.25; 9.05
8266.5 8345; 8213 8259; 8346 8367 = 0.84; 8.69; 9.23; 9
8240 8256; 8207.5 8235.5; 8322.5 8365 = -0.82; 8.49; 9.08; 8.62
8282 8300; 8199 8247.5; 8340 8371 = 0.38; 8.63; 9.44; 9.04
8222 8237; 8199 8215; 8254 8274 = 0.90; 8.83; 9.03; 8.9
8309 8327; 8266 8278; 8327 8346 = 0.38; 8.78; 9.12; 9.02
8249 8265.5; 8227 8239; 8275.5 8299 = -0.83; 8.66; 8.98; 8.8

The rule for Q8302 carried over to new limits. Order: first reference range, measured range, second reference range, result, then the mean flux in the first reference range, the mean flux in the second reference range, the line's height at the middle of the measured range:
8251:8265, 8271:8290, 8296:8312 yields -0.004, 9.15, 8.71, 8.93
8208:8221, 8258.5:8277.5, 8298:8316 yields -0.042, 8.63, 8.76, 8.71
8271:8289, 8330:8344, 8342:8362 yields 0.031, 8.93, 9.37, 9.28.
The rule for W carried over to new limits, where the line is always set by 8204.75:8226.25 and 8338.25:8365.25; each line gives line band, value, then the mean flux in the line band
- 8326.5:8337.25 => 0.035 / 8.87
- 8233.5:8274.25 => -0.036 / 9.01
